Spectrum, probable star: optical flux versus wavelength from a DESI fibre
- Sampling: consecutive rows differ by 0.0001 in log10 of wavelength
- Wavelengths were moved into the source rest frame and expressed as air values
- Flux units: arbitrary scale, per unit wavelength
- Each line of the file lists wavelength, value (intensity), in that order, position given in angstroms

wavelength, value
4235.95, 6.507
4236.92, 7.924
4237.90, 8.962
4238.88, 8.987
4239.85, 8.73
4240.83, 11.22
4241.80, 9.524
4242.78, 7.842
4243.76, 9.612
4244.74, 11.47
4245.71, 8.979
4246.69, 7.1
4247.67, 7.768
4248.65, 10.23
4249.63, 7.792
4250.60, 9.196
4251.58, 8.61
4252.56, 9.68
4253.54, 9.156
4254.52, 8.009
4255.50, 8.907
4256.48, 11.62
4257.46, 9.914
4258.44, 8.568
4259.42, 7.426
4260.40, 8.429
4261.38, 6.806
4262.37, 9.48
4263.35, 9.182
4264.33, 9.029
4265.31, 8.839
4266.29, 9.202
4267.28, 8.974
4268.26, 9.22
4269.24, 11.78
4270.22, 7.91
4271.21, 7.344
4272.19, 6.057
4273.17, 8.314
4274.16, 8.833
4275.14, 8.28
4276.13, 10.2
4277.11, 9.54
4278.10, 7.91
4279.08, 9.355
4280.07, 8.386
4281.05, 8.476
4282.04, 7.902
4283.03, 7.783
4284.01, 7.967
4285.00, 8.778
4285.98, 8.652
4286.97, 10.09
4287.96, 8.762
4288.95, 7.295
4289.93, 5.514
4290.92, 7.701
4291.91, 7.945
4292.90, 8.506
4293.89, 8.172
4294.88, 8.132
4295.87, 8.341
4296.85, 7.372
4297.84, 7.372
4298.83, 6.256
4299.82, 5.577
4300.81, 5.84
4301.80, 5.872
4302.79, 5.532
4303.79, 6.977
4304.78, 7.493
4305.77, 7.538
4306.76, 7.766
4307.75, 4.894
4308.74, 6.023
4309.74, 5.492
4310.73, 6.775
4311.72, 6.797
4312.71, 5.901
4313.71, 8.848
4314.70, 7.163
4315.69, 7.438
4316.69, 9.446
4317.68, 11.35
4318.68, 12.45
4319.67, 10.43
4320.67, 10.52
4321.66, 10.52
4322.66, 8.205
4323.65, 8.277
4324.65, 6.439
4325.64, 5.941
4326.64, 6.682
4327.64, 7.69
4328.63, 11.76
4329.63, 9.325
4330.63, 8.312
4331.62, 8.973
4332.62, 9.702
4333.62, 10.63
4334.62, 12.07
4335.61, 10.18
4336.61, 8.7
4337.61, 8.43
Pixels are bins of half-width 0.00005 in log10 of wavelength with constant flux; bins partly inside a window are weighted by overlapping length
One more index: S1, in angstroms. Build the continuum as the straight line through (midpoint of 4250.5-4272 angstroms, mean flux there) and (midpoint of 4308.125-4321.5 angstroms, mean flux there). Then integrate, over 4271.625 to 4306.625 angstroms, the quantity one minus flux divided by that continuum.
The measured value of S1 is 3.5 angstroms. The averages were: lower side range 8.92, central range 7.79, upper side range 8.38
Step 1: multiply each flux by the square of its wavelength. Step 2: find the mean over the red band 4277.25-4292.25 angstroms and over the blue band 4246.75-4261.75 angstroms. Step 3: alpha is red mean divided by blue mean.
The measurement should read 0.9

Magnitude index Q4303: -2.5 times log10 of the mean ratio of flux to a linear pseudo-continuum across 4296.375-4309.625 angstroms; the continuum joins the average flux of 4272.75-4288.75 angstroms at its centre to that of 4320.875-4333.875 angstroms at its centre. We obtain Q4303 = 0.32 mag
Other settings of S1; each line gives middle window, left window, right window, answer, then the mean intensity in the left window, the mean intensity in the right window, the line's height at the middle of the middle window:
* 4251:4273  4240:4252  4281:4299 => -0.3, 9.1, 7.97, 8.69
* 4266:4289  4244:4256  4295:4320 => -1.3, 8.93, 7.39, 8.19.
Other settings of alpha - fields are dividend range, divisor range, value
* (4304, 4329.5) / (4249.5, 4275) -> 0.94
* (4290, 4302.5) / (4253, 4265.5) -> 0.82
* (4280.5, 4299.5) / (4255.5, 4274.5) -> 0.91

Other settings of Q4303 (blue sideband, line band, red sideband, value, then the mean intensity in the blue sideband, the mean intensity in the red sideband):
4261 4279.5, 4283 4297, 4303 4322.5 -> 0.04 mag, 8.76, 8.06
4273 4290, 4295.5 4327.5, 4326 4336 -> 0.20 mag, 8.52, 9.48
